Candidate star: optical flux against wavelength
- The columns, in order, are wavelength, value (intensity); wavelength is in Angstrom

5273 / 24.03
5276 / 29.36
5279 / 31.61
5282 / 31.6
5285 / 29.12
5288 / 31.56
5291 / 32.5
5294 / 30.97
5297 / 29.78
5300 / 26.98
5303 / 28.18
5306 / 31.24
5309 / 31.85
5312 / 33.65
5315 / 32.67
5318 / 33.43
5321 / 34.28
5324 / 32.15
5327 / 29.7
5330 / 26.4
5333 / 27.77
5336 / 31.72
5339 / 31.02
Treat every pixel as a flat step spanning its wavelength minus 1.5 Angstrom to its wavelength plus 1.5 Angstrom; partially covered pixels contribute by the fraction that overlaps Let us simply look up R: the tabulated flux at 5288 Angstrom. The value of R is 31.56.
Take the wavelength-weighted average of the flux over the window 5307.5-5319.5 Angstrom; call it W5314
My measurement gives 32.9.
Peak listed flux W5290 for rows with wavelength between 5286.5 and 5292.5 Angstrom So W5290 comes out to 32.5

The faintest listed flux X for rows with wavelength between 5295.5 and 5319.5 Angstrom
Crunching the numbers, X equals 26.98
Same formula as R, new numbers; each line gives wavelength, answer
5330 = 26.4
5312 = 33.65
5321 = 34.28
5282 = 31.6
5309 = 31.85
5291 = 32.5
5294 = 30.97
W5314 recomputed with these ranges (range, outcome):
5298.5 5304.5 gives 27.6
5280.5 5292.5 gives 31.2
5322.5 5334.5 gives 29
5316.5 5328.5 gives 32.4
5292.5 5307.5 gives 29.4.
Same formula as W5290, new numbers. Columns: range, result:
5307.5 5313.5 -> 33.65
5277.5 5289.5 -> 31.61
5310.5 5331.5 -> 34.28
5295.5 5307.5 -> 31.24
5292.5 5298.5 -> 30.97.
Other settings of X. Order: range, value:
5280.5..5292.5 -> 29.12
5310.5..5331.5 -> 26.4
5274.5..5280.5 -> 29.36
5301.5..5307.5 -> 28.18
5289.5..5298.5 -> 29.78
